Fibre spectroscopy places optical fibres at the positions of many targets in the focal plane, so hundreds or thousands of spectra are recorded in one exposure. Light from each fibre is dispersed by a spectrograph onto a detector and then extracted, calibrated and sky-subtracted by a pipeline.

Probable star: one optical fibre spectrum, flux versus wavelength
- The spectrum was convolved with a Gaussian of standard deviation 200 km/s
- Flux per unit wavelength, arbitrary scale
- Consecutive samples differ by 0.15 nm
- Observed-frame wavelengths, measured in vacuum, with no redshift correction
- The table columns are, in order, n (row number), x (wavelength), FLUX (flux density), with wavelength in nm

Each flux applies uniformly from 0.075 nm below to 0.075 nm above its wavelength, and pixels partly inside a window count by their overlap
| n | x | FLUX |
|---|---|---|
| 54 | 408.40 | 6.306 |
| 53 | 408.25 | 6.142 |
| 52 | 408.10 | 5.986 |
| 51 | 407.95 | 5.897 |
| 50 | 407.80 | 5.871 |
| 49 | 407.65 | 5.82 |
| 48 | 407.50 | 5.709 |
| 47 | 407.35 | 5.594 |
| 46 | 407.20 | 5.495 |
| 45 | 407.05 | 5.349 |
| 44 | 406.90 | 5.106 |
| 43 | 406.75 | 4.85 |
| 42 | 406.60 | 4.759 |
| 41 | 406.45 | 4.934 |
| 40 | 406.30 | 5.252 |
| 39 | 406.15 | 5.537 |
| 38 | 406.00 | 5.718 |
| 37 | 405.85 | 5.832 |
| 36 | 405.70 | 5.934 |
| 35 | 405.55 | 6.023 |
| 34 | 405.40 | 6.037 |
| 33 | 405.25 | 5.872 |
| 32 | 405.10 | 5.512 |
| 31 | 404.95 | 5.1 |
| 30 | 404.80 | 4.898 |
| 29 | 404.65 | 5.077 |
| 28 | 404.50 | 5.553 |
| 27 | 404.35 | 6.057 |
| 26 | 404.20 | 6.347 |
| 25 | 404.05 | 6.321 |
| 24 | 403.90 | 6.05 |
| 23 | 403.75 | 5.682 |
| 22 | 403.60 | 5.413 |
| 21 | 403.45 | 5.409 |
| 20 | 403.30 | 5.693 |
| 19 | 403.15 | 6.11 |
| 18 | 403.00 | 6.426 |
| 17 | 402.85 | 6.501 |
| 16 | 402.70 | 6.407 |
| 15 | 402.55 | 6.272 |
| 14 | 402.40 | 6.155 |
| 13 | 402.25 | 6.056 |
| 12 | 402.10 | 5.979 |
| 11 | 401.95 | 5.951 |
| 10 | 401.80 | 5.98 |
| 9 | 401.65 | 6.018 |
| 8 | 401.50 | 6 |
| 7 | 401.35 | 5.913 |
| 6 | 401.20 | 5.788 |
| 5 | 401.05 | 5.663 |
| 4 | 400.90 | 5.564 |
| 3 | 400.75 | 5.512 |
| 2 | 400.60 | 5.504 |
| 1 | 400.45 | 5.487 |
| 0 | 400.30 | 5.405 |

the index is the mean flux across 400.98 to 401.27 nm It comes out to 5.73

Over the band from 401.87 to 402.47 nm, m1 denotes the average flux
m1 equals 6.03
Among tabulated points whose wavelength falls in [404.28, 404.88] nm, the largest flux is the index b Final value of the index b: 6.057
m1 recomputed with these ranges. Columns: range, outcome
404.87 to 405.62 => 5.7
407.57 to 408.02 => 5.86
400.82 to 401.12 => 5.61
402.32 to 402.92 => 6.33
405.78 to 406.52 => 5.46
